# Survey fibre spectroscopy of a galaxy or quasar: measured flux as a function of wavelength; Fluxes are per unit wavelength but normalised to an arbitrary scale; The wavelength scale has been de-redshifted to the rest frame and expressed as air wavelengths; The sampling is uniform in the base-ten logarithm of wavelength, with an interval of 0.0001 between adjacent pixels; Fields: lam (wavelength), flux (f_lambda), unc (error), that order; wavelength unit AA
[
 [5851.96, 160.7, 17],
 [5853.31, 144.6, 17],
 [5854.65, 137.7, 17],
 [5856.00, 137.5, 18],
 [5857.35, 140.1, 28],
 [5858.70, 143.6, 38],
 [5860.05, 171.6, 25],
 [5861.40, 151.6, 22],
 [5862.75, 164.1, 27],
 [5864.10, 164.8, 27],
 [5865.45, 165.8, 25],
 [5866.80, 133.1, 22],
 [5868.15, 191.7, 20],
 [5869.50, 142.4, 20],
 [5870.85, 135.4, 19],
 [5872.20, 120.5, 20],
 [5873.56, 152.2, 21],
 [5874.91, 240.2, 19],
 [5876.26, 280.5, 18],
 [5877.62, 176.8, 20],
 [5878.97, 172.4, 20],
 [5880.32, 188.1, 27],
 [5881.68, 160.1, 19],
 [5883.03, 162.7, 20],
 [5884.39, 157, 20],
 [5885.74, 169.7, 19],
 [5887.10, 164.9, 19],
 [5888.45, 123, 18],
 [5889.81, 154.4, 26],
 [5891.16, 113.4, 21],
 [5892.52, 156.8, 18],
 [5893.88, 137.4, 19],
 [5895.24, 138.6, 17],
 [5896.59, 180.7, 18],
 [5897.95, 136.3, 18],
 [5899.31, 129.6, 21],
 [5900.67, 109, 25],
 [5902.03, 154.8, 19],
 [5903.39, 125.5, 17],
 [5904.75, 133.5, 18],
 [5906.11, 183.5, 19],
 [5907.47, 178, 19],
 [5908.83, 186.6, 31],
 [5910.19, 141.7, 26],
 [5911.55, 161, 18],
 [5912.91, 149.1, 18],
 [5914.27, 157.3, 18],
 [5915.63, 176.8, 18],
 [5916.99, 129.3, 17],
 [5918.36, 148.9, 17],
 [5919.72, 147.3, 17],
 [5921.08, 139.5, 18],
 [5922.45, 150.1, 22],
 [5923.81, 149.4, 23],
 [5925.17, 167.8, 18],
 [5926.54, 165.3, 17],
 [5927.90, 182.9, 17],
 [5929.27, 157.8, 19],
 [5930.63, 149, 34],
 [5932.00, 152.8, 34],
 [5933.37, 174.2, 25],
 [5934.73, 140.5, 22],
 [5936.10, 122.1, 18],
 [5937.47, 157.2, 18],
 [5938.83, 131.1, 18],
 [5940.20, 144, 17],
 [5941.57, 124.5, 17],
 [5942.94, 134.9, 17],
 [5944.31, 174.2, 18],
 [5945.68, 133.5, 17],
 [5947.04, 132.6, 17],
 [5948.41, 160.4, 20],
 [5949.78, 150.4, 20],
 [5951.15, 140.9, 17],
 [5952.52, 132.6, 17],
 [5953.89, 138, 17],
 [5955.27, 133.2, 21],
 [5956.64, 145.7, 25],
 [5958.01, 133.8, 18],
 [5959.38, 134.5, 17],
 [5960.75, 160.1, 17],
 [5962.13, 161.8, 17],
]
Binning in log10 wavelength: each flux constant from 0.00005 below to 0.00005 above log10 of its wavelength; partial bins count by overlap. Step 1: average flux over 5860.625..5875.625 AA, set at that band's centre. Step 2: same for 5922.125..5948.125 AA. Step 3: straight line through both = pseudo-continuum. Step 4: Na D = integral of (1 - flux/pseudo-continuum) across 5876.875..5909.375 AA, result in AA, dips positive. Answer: 0.6 AA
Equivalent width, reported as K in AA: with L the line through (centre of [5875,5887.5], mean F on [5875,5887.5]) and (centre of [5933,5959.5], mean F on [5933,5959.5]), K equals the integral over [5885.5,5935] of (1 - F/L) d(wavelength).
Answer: 3.8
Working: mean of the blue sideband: 184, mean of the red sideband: 142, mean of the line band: 152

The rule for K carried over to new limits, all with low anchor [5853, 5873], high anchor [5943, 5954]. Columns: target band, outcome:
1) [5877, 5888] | -1.4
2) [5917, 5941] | -0.8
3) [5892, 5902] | 0.4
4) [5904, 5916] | -1.2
